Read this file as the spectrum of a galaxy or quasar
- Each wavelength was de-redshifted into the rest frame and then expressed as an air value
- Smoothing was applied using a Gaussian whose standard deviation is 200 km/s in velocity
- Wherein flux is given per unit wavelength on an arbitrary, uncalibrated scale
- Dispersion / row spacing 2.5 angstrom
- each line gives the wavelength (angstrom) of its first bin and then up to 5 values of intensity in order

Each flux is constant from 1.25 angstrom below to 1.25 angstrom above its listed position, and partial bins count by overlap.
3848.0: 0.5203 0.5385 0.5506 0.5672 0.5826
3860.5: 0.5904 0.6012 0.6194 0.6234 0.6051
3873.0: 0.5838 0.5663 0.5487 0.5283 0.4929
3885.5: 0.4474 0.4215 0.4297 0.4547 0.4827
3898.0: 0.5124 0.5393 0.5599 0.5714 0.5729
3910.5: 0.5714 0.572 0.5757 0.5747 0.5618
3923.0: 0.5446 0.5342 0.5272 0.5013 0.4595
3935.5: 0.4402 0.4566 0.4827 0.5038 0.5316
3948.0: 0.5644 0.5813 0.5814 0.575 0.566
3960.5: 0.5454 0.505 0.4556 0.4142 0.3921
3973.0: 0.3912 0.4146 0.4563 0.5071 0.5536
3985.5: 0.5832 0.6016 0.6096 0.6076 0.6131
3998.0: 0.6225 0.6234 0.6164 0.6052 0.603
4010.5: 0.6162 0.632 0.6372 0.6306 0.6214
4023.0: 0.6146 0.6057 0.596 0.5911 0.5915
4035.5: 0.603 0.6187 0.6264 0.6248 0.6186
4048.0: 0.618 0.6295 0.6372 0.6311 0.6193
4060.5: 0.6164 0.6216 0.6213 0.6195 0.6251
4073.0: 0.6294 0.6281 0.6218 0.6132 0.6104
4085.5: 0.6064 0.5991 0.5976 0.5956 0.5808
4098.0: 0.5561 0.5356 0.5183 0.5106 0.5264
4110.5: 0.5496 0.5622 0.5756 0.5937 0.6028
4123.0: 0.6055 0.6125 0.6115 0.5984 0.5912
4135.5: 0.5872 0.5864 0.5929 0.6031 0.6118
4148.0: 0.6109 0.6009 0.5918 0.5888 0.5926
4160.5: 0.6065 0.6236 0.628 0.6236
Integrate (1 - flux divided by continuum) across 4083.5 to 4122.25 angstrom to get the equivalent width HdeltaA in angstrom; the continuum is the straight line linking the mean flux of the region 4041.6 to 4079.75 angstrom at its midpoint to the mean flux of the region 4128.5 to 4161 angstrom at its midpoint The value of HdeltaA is 2.7 angstrom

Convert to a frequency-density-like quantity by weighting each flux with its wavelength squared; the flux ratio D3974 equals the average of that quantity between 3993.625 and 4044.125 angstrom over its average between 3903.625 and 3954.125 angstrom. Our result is 1.20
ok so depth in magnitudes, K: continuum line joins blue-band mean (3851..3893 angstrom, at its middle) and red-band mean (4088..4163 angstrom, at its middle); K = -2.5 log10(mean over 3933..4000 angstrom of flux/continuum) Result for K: 0.08 mag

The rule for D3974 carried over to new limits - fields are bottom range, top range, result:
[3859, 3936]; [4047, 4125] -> 1.22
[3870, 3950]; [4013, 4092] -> 1.27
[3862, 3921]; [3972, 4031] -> 1.14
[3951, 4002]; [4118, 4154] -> 1.22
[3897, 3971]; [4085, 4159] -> 1.21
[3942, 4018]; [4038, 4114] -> 1.14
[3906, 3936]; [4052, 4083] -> 1.24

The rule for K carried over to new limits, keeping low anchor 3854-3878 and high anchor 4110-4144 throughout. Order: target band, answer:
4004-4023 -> -0.05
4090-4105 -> 0.06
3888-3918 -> 0.12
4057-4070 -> -0.05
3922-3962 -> 0.13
